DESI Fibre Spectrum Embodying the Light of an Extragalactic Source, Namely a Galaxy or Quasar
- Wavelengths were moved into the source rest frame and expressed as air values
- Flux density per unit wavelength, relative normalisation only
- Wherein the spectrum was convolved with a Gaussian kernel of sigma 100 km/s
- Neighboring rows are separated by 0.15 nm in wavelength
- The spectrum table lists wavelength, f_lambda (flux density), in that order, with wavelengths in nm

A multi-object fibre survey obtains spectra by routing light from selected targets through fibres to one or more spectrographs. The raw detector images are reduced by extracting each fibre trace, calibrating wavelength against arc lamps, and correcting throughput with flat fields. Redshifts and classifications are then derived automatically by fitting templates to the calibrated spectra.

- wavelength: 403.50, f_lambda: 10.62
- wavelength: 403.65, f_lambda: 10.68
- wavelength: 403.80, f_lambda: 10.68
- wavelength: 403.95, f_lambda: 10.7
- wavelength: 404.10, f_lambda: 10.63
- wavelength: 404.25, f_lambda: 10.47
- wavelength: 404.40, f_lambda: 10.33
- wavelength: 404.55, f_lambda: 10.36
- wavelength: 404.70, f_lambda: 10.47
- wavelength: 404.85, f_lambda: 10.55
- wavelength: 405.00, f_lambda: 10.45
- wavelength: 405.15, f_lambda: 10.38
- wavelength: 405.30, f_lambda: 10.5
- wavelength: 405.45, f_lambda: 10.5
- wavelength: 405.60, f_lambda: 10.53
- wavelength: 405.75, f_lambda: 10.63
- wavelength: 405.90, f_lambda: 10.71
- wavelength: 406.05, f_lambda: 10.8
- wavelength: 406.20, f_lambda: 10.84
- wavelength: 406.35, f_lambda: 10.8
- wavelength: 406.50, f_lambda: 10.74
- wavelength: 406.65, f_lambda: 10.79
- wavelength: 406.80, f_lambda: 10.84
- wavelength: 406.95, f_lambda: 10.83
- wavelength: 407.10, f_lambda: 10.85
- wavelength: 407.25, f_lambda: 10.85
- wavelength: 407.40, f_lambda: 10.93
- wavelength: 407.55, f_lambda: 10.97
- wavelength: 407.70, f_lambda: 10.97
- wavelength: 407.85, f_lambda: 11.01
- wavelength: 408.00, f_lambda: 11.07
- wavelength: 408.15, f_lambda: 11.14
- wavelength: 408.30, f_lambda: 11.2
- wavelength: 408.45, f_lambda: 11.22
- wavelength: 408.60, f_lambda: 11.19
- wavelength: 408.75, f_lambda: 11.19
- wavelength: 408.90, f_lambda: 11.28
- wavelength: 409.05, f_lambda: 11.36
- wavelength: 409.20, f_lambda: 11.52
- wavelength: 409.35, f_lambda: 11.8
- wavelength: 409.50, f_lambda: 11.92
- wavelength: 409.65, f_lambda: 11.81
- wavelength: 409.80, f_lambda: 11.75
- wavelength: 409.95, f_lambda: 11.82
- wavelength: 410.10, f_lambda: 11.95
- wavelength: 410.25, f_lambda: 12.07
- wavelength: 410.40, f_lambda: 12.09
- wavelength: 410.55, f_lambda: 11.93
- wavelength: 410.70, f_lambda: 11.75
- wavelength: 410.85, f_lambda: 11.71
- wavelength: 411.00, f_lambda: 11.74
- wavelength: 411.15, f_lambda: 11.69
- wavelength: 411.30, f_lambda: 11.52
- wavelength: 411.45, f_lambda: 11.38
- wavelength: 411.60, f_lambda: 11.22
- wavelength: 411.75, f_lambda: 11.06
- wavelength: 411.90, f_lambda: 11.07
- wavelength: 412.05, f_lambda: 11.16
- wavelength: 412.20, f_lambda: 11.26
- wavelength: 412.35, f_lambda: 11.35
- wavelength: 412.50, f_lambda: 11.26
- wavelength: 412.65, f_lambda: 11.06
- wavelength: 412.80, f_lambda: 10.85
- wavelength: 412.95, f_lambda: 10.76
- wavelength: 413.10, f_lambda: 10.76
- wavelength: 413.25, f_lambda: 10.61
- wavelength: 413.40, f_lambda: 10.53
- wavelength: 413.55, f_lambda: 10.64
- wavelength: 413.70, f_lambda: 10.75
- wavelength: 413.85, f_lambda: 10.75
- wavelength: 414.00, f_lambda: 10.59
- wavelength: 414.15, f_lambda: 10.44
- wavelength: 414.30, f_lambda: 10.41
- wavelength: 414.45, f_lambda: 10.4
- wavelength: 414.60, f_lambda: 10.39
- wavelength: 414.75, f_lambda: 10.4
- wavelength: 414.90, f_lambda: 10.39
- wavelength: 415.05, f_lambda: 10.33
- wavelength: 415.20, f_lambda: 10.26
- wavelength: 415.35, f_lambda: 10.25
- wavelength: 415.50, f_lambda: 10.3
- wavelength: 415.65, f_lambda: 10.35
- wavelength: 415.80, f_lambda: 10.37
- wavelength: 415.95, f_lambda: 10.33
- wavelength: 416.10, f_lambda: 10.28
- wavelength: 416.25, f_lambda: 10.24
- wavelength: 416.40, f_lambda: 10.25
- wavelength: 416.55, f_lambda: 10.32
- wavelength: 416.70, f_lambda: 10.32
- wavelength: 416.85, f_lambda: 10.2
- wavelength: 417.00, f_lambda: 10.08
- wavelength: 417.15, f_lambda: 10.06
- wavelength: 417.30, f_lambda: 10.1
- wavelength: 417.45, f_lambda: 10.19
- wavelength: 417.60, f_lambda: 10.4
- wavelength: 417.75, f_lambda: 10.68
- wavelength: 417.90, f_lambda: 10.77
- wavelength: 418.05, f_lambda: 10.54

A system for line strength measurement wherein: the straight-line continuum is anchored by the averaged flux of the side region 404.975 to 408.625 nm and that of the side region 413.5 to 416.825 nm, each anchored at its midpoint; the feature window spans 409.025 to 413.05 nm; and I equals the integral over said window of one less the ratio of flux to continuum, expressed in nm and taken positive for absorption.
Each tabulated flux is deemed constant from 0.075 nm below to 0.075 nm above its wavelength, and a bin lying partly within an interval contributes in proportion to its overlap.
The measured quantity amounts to -0.34 nm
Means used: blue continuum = 10.8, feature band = 11.5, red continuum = 10.4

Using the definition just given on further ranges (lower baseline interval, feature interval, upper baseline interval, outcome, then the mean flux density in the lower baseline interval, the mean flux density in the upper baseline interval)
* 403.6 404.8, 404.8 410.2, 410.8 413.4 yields -0.12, 10.5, 11.2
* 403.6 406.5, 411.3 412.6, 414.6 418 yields -0.10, 10.6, 10.3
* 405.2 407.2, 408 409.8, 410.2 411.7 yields -0.02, 10.7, 11.7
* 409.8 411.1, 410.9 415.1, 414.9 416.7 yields 0.09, 11.9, 10.3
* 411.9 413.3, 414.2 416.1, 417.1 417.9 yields 0.06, 11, 10.3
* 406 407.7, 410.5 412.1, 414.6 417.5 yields -0.14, 10.8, 10.3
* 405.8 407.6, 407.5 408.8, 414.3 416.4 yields -0.04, 10.8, 10.3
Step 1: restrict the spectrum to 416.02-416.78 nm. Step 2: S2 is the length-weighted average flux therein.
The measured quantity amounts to 10.3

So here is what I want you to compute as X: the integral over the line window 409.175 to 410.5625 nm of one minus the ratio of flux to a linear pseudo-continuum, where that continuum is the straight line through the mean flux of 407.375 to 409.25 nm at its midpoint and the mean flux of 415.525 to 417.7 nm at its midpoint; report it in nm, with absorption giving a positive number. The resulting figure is -0.11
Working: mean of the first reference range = 11.2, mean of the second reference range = 10.3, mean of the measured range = 11.9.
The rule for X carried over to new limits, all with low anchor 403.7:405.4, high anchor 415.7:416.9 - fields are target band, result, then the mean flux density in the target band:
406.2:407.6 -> -0.05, 10.8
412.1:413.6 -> -0.08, 10.9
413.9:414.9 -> -0.01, 10.4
